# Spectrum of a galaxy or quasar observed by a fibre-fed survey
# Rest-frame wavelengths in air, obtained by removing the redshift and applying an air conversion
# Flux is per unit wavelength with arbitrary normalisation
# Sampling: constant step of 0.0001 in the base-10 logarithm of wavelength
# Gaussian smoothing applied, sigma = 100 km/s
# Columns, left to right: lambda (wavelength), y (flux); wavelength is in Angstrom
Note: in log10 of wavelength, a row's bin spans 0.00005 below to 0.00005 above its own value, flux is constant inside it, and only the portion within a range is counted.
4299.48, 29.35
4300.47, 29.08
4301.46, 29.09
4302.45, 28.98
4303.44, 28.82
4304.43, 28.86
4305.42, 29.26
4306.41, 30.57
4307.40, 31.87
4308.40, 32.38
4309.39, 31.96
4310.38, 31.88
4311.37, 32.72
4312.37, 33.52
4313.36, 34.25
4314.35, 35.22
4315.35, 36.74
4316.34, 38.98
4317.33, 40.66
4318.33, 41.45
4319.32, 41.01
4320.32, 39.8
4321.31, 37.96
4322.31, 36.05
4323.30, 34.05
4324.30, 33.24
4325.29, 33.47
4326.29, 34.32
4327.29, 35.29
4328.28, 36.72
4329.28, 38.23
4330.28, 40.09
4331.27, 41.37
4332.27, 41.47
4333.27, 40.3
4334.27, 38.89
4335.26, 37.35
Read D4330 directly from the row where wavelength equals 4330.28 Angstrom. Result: 40.09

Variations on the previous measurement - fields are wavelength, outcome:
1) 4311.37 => 32.72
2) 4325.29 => 33.47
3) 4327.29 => 35.29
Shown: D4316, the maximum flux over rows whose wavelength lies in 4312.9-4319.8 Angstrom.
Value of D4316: 41.45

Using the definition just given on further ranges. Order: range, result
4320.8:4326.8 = 37.96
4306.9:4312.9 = 33.52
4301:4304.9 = 29.09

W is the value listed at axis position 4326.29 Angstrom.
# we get 34.32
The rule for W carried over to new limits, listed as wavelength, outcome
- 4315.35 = 36.74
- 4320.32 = 39.8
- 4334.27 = 38.89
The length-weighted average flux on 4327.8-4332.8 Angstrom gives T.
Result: 39.6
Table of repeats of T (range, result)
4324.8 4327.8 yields 34.4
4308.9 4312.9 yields 32.5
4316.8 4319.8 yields 41.1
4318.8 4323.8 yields 37.8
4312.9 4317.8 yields 37.2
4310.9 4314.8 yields 33.9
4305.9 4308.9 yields 31.6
